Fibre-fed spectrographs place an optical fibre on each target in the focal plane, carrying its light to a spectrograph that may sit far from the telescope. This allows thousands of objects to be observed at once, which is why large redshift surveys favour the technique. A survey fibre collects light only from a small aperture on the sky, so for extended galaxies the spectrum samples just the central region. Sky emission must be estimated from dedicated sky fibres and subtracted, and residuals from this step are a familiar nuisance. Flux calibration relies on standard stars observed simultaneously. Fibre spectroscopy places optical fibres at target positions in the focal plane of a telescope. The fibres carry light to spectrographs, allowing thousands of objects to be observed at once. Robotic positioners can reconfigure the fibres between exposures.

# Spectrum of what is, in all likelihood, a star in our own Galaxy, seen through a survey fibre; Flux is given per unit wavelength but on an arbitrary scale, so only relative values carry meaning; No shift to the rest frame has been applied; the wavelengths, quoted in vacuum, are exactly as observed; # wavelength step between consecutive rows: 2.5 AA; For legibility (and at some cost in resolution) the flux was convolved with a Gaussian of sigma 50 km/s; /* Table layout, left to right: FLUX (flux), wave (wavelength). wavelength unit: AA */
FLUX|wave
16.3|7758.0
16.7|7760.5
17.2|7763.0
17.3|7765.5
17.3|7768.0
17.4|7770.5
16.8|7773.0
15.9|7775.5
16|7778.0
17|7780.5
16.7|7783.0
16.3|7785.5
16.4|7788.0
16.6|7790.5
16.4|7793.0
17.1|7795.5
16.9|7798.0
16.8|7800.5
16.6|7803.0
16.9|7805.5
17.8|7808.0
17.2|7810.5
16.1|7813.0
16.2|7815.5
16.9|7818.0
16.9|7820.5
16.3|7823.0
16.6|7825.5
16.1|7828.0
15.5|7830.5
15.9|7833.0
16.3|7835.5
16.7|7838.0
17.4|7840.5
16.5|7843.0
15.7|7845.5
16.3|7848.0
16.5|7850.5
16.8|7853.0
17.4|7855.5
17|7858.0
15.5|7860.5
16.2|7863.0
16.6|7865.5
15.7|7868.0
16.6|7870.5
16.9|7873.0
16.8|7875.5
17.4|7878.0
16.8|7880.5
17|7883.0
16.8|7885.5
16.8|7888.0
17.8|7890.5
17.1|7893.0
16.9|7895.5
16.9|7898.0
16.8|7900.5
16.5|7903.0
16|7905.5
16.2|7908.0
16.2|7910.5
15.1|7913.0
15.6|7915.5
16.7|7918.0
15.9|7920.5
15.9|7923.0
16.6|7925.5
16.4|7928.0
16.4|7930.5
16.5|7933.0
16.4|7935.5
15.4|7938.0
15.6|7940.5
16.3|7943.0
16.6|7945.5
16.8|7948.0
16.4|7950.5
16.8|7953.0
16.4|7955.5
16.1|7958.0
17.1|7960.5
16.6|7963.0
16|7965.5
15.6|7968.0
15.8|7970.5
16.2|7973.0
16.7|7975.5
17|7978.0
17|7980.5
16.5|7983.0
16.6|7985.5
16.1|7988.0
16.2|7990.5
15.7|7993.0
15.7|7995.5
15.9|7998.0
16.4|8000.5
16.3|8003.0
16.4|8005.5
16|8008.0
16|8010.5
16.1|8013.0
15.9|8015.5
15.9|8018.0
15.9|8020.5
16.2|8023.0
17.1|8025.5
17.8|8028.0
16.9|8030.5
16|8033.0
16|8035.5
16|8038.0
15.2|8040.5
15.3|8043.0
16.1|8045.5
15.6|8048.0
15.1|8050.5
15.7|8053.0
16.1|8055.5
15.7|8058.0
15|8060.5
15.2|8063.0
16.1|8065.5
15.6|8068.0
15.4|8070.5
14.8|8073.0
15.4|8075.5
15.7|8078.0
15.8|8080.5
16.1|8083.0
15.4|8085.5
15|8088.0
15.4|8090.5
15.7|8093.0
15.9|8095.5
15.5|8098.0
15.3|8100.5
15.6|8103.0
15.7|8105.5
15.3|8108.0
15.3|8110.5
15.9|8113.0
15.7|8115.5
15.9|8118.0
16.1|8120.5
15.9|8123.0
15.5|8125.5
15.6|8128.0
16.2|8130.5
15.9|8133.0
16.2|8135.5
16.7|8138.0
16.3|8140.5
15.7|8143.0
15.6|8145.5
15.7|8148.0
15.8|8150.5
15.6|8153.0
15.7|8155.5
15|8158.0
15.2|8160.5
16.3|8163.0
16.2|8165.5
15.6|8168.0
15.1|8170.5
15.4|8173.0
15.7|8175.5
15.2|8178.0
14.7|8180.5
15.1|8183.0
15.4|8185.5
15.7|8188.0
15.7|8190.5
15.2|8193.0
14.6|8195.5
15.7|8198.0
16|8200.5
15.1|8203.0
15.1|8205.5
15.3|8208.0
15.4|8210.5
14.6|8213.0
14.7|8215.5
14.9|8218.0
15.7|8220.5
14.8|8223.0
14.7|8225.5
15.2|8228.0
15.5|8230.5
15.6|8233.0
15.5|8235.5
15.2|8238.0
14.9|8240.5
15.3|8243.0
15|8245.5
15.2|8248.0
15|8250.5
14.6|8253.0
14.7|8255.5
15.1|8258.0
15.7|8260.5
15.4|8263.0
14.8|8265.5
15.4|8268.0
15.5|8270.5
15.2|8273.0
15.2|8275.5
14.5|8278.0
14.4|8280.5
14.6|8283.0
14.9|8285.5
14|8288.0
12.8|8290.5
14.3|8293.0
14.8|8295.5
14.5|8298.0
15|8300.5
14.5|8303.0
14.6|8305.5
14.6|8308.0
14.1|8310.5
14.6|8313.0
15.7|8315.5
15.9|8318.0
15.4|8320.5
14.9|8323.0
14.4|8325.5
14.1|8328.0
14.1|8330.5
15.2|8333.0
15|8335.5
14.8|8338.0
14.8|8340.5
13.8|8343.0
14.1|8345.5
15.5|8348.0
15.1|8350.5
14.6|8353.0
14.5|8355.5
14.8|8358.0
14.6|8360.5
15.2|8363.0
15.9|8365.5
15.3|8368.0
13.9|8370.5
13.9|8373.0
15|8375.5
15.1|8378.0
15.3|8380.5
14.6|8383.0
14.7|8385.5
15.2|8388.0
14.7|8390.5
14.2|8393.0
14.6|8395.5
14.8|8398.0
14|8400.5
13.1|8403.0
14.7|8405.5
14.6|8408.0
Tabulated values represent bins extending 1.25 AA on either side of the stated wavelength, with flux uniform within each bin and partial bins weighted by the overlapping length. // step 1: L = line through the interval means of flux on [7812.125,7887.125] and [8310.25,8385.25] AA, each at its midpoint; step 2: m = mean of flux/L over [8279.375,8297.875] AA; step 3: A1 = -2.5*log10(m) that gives 0.06 mag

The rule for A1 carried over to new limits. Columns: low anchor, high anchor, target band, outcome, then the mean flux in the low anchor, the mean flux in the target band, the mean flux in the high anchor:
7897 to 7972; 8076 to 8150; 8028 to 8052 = 0.00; 16.3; 15.9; 15.7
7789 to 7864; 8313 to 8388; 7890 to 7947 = 0.00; 16.6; 16.3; 14.8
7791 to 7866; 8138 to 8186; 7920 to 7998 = -0.01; 16.6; 16.3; 15.6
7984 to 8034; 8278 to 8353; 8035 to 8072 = 0.03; 16.3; 15.6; 14.6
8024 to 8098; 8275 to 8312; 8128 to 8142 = -0.06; 15.8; 16.2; 14.4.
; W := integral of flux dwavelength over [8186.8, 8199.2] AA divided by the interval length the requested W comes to 15.4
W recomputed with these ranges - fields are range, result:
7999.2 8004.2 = 16.3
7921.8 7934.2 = 16.4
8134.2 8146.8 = 16.1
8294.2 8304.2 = 14.7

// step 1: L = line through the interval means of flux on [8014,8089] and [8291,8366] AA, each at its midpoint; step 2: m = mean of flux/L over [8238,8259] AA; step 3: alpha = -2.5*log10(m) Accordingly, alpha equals 0.00 mag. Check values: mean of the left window 15.8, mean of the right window 14.7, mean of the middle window 15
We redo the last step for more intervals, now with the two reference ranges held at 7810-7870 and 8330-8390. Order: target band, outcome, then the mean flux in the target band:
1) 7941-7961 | -0.03 mag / 16.5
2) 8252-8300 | 0.02 mag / 14.8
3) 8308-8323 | -0.01 mag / 15.1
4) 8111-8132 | -0.02 mag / 15.8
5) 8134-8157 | -0.03 mag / 15.9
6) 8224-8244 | 0.00 mag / 15.2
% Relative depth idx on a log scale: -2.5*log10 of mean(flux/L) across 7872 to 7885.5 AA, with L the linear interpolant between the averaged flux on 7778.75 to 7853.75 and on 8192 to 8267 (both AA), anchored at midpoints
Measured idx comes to -0.04 mag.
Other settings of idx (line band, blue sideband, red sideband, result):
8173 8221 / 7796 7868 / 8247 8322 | -0.01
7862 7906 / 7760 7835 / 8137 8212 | -0.02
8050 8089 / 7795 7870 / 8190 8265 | 0.01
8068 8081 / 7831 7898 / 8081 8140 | 0.03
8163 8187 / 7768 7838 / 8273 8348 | -0.02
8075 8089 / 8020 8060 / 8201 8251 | 0.02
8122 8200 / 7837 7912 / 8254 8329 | -0.02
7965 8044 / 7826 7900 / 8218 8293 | -0.01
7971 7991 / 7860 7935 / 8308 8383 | -0.02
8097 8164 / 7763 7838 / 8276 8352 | -0.03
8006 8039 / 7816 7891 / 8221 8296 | -0.03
